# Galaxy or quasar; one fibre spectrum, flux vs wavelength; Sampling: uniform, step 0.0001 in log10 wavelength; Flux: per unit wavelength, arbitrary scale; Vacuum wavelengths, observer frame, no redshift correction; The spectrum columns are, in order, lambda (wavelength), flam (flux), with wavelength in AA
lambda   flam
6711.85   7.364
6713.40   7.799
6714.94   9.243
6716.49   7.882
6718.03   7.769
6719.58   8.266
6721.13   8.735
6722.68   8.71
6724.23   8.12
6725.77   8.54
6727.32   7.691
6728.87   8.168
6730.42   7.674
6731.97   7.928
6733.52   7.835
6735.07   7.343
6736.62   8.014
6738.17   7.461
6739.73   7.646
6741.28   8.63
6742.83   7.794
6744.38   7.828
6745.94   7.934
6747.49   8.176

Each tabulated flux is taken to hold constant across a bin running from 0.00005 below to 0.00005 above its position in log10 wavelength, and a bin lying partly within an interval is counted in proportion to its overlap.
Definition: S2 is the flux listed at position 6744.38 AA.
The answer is 7.828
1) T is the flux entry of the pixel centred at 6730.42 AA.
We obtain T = 7.674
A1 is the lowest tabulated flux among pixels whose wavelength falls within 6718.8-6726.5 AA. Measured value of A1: 8.12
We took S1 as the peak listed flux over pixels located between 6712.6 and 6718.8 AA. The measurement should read 9.243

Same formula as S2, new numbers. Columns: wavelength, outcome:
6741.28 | 8.63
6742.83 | 7.794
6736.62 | 8.014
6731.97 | 7.928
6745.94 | 7.934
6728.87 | 8.168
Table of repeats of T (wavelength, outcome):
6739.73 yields 7.646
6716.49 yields 7.882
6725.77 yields 8.54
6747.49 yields 8.176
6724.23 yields 8.12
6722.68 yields 8.71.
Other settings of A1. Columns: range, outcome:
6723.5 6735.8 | 7.343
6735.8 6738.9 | 7.461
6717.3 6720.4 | 7.769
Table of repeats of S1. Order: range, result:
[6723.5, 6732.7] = 8.54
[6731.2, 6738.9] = 8.014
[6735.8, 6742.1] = 8.63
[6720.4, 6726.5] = 8.735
